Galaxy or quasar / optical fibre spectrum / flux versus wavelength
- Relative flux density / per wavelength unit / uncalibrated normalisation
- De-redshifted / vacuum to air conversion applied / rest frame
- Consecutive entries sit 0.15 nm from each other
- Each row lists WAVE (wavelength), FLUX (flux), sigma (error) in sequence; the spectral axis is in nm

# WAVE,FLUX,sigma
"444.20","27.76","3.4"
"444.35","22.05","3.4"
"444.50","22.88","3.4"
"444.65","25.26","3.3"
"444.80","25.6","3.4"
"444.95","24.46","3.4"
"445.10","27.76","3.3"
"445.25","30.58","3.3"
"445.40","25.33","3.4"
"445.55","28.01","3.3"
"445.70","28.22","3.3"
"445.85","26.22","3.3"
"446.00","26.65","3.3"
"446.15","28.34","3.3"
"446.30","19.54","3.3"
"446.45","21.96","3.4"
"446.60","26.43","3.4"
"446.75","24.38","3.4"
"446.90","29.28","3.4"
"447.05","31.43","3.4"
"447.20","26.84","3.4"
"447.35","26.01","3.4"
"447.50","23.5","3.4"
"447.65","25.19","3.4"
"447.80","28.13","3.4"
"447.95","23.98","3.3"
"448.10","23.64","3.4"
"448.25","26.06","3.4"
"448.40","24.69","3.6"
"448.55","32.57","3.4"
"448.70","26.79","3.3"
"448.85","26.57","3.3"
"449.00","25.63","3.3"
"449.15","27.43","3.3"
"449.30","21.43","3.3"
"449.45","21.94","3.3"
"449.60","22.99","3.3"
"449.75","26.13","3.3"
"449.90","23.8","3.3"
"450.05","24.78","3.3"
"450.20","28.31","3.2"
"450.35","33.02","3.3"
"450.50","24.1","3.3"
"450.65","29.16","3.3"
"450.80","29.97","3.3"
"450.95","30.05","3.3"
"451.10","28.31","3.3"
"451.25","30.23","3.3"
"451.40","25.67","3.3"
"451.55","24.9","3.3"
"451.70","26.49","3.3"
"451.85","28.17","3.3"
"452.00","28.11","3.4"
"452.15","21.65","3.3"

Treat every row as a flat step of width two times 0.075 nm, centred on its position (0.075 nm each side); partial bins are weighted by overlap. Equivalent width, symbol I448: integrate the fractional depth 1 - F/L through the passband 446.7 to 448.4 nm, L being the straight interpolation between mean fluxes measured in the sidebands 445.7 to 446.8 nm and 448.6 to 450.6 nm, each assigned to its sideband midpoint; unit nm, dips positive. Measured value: -0.06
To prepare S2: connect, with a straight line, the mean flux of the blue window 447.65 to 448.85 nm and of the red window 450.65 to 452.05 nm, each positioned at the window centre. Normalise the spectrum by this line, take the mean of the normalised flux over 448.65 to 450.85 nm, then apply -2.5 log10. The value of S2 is 0.05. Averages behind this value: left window 26.5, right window 28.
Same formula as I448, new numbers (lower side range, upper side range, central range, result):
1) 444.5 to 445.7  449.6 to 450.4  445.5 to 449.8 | 0.12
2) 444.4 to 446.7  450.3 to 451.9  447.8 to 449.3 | 0.05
